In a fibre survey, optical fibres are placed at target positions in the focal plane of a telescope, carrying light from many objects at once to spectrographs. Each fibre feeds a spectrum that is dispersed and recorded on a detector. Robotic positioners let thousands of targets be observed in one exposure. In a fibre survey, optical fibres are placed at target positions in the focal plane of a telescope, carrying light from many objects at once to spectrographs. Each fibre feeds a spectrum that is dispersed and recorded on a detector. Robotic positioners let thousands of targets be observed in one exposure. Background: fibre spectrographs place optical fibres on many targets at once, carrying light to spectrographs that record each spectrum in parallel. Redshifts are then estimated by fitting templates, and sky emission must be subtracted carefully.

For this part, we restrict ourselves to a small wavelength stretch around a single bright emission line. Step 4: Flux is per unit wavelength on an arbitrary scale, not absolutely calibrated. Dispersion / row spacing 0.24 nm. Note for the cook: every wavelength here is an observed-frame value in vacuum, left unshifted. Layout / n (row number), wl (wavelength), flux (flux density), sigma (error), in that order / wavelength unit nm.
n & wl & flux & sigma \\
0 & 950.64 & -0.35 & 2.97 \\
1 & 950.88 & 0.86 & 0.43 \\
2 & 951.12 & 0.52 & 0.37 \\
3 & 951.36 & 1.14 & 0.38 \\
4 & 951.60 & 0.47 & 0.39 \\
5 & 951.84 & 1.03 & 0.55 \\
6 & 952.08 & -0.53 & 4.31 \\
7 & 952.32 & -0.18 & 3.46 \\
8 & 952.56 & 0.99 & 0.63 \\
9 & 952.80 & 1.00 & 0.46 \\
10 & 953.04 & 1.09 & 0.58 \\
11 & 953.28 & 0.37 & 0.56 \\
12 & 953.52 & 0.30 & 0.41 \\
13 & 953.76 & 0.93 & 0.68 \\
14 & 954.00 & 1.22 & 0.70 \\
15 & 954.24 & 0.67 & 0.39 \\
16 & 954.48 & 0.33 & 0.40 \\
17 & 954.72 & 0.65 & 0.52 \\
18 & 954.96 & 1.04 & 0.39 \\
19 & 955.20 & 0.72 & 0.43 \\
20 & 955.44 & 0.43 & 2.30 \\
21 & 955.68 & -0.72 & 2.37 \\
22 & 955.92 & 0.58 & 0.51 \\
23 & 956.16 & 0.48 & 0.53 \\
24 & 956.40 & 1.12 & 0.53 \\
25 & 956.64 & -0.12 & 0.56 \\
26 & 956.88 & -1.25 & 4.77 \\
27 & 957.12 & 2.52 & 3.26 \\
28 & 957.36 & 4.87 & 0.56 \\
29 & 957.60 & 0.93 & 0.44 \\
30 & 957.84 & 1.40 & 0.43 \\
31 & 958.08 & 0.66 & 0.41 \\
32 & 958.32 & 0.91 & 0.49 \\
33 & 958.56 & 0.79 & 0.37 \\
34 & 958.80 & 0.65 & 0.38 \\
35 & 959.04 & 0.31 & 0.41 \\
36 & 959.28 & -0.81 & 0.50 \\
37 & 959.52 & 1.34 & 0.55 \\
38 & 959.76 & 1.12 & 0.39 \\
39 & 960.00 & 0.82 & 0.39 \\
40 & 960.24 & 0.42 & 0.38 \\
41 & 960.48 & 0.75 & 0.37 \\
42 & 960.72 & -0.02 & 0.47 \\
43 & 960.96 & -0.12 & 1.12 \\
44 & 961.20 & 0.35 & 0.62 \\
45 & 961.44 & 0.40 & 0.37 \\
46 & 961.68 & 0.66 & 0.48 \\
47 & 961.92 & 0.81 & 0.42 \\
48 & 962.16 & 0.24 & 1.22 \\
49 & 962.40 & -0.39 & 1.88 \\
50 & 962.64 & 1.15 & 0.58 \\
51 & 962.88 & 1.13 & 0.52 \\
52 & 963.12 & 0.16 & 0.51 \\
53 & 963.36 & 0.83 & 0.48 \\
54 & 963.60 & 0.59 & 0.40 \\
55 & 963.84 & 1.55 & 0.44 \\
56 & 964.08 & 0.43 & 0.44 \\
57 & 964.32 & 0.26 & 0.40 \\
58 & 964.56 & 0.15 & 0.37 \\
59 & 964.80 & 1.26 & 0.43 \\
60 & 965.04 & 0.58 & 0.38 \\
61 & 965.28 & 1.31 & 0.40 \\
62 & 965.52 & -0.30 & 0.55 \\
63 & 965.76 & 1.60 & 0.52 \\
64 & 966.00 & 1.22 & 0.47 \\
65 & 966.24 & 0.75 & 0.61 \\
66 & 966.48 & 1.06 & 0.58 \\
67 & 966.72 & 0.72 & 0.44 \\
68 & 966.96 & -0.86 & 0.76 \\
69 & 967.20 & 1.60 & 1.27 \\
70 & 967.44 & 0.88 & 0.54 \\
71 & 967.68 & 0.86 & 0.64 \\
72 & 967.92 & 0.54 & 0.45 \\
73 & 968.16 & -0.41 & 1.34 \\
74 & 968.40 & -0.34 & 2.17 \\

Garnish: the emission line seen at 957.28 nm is H-beta 4861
